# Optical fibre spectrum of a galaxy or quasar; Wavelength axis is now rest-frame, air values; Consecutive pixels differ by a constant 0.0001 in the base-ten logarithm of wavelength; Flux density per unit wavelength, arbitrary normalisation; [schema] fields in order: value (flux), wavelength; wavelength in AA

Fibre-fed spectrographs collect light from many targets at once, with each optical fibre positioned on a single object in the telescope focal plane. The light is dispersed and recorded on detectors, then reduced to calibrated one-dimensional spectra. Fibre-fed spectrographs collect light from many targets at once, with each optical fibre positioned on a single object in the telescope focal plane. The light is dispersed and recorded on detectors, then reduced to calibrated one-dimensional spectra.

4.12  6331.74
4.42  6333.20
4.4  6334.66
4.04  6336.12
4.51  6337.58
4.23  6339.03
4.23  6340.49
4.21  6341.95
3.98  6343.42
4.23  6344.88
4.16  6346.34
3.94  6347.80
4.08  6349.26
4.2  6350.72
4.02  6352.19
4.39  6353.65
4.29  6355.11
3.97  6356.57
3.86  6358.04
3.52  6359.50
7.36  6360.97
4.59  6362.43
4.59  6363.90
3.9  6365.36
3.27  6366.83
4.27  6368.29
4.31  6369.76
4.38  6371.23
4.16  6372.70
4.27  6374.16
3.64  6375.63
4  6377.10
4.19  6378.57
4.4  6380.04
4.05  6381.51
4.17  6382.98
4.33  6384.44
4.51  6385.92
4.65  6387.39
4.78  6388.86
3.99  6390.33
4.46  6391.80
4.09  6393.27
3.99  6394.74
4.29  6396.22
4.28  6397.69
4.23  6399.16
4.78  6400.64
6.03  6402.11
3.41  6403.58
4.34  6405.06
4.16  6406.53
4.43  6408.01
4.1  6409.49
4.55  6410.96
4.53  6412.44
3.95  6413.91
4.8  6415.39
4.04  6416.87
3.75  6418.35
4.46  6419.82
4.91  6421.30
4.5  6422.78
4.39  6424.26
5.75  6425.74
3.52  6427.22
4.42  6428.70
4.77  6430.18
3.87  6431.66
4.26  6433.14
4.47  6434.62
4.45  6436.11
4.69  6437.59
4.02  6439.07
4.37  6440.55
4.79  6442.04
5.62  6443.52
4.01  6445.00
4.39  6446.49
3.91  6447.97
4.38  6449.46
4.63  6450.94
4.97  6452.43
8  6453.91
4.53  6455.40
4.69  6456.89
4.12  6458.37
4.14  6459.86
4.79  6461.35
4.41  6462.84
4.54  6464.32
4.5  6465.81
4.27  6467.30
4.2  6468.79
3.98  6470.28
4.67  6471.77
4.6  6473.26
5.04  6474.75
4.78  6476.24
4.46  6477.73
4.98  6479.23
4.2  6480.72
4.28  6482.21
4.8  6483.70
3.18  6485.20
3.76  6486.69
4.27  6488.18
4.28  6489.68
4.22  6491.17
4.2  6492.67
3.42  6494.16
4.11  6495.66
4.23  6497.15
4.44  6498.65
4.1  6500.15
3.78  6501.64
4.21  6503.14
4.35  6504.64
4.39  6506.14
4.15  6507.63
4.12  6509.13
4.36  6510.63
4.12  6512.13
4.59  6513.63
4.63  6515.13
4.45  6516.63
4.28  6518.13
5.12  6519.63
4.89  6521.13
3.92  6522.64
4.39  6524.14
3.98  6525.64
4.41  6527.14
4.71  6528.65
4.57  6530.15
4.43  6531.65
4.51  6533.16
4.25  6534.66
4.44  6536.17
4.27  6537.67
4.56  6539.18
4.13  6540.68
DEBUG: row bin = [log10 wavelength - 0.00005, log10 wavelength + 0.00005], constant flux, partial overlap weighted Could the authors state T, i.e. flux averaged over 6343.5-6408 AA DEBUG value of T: 4.29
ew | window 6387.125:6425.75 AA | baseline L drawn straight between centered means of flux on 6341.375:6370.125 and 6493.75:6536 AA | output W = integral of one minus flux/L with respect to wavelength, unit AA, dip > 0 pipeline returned -1.1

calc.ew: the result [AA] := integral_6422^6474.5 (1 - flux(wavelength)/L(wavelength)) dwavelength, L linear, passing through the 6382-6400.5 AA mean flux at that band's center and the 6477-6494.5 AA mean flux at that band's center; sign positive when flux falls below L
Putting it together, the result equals -4.00 AA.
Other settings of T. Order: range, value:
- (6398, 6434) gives 4.41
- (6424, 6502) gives 4.45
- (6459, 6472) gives 4.37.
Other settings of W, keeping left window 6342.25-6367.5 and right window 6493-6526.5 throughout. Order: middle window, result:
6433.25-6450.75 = -0.8 AA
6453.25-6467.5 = -1.8 AA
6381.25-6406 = -0.7 AA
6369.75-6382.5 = 0.3 AA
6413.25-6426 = -0.6 AA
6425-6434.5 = -0.4 AA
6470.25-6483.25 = -1.0 AA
